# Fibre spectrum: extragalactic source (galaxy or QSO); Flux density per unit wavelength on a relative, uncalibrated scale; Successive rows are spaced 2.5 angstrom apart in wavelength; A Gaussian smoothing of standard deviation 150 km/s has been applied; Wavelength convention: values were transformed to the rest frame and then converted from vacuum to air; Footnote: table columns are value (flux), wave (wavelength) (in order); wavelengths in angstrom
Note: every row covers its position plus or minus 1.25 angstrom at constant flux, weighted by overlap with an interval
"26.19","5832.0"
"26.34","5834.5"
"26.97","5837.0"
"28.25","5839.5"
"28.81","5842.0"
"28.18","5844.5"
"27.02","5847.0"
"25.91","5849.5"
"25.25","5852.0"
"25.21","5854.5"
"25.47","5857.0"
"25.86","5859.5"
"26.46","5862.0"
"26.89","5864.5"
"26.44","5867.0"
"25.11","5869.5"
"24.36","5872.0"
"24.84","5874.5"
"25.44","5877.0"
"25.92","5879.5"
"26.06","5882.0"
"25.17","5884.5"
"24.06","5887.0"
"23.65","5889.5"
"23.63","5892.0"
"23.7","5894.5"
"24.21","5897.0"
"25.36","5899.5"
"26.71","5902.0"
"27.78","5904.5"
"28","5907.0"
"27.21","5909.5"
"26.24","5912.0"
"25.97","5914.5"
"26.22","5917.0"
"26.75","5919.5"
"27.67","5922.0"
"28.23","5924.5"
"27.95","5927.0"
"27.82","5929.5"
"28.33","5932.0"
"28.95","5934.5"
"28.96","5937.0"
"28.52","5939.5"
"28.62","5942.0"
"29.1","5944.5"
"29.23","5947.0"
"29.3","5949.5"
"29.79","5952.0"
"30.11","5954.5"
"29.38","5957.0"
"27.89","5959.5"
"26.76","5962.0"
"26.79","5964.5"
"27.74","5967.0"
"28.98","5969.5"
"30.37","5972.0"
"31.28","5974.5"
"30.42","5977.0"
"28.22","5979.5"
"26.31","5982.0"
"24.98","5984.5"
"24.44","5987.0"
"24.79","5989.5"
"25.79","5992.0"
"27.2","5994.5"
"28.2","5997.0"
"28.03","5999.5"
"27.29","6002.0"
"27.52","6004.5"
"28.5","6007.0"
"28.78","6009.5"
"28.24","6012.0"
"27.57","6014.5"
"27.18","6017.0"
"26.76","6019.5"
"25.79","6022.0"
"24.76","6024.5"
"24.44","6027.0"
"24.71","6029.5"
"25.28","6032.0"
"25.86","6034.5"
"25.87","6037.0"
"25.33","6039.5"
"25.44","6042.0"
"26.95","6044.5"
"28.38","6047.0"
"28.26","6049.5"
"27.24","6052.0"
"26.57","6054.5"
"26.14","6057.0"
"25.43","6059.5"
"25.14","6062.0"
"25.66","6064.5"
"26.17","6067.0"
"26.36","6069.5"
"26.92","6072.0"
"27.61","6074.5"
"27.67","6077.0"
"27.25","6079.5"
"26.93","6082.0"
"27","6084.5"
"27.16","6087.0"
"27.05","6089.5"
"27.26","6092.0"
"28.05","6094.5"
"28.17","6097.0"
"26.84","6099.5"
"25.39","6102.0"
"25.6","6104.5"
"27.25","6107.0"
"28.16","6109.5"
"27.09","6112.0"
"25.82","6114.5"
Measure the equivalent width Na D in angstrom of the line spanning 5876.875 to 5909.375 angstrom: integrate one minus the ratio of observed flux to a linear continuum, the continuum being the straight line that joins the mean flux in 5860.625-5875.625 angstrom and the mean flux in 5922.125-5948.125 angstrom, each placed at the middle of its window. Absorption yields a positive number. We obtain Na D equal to 1.6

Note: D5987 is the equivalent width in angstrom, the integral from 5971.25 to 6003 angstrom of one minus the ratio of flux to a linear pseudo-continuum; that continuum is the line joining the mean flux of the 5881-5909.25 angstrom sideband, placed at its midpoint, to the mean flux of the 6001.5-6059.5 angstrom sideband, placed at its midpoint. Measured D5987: -1.5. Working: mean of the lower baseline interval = 25.4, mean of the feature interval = 27.4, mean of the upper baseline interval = 26.6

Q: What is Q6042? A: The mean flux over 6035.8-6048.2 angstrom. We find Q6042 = 26.4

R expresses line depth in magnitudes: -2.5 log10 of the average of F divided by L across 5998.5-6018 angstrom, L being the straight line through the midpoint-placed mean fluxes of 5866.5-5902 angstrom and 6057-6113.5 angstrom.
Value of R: -0.07 mag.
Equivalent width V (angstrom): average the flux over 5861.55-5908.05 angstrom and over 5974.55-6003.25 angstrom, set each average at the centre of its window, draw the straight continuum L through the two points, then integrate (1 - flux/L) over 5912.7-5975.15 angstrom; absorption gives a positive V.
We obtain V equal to -4.78 angstrom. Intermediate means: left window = 25.4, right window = 27.1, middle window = 28.4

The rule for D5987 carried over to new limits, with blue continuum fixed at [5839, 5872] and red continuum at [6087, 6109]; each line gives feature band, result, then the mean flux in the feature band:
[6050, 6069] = 0.5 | 26.1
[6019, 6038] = 1.0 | 25.4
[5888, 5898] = 1.0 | 23.8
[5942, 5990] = -2.9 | 28.3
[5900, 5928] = -0.6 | 27.1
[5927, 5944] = -1.2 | 28.5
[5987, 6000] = 0.1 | 26.5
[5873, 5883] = 0.4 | 25.5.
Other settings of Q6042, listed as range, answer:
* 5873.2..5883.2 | 25.6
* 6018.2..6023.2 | 26.3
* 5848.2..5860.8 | 25.5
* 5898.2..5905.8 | 26.6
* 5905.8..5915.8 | 26.8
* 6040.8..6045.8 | 26.2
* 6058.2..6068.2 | 25.6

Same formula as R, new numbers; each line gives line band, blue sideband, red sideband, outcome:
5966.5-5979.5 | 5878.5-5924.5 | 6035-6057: -0.13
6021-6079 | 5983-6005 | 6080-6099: 0.03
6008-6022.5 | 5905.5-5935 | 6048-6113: -0.02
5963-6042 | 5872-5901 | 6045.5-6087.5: -0.04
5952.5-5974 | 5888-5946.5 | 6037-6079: -0.07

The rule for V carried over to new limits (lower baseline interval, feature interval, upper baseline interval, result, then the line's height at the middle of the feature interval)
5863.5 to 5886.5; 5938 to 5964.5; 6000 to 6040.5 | -2.77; 26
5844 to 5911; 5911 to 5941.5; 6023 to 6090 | -2.14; 25.9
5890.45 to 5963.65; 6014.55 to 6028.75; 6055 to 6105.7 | 0.58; 27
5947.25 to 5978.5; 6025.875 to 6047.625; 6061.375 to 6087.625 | 1.41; 27.5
